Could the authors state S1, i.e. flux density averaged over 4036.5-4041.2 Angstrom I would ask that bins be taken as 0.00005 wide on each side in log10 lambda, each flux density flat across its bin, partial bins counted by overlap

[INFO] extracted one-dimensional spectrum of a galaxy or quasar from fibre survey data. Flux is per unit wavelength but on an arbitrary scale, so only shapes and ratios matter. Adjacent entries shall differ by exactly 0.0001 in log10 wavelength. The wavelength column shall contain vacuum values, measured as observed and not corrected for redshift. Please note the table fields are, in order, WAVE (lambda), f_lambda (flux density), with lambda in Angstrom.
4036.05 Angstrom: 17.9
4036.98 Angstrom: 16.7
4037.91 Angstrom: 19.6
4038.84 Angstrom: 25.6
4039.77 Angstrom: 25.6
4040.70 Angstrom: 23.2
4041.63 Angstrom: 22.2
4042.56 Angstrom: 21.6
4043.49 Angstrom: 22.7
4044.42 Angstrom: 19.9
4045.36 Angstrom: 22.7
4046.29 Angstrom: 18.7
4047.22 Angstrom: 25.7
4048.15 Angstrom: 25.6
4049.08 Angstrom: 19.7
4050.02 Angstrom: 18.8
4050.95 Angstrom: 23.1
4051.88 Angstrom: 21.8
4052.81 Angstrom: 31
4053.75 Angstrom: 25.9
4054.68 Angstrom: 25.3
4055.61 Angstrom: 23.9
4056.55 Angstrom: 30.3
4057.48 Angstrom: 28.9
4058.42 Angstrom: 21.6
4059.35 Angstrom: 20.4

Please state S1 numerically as 22.1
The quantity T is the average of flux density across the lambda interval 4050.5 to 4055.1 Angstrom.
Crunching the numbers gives 25.4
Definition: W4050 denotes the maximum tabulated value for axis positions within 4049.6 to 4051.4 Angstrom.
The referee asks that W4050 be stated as 23.1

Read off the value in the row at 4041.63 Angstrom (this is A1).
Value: 22.2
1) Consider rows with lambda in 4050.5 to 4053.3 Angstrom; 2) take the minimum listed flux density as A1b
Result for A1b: 21.8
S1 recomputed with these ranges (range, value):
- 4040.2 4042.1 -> 22.8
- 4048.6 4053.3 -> 22.9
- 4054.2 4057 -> 26.5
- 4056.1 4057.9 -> 29.7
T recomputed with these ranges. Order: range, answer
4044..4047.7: 21.8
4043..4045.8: 21.7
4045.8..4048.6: 23.4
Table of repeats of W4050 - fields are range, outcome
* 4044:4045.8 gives 22.7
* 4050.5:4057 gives 31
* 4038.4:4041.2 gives 25.6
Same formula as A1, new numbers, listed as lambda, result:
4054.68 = 25.3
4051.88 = 21.8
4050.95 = 23.1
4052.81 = 31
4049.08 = 19.7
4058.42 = 21.6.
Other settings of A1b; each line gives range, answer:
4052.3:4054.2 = 25.9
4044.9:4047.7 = 18.7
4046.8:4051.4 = 18.8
